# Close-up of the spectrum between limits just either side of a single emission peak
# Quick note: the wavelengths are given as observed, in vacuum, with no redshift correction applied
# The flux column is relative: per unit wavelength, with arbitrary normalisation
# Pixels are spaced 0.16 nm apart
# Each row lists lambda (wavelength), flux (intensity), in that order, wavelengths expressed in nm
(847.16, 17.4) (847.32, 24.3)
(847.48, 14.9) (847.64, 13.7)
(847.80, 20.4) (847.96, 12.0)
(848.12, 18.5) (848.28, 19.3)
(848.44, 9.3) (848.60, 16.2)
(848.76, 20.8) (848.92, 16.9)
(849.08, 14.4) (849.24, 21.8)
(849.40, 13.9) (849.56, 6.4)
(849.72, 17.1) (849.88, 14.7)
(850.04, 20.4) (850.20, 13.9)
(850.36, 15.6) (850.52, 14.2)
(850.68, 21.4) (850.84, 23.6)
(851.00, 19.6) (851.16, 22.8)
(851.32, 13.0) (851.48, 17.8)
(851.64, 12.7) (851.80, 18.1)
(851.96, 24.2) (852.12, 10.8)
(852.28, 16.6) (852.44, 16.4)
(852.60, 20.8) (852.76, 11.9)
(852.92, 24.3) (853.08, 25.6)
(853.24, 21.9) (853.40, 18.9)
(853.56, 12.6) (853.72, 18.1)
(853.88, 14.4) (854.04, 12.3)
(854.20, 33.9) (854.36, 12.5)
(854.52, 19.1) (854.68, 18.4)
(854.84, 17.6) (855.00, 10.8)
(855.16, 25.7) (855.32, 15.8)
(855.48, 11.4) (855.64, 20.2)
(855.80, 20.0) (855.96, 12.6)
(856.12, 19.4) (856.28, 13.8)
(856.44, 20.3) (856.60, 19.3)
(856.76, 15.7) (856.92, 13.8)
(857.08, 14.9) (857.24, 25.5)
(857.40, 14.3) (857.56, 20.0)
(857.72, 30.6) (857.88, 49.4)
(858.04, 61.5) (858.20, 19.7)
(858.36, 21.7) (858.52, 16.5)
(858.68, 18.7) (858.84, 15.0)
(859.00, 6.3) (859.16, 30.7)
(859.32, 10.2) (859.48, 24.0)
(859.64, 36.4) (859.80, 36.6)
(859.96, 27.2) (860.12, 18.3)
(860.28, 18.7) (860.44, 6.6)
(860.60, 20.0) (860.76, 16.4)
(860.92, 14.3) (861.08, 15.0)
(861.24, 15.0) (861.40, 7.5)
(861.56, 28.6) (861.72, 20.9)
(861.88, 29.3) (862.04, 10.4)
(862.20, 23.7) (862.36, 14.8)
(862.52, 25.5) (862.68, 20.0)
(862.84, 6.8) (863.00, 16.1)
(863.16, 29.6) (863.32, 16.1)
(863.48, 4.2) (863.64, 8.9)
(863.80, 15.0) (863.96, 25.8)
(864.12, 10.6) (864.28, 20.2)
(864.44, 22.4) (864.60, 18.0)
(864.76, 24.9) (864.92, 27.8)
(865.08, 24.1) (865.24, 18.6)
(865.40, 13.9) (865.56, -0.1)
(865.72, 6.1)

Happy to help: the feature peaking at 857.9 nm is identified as [S II] 6716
